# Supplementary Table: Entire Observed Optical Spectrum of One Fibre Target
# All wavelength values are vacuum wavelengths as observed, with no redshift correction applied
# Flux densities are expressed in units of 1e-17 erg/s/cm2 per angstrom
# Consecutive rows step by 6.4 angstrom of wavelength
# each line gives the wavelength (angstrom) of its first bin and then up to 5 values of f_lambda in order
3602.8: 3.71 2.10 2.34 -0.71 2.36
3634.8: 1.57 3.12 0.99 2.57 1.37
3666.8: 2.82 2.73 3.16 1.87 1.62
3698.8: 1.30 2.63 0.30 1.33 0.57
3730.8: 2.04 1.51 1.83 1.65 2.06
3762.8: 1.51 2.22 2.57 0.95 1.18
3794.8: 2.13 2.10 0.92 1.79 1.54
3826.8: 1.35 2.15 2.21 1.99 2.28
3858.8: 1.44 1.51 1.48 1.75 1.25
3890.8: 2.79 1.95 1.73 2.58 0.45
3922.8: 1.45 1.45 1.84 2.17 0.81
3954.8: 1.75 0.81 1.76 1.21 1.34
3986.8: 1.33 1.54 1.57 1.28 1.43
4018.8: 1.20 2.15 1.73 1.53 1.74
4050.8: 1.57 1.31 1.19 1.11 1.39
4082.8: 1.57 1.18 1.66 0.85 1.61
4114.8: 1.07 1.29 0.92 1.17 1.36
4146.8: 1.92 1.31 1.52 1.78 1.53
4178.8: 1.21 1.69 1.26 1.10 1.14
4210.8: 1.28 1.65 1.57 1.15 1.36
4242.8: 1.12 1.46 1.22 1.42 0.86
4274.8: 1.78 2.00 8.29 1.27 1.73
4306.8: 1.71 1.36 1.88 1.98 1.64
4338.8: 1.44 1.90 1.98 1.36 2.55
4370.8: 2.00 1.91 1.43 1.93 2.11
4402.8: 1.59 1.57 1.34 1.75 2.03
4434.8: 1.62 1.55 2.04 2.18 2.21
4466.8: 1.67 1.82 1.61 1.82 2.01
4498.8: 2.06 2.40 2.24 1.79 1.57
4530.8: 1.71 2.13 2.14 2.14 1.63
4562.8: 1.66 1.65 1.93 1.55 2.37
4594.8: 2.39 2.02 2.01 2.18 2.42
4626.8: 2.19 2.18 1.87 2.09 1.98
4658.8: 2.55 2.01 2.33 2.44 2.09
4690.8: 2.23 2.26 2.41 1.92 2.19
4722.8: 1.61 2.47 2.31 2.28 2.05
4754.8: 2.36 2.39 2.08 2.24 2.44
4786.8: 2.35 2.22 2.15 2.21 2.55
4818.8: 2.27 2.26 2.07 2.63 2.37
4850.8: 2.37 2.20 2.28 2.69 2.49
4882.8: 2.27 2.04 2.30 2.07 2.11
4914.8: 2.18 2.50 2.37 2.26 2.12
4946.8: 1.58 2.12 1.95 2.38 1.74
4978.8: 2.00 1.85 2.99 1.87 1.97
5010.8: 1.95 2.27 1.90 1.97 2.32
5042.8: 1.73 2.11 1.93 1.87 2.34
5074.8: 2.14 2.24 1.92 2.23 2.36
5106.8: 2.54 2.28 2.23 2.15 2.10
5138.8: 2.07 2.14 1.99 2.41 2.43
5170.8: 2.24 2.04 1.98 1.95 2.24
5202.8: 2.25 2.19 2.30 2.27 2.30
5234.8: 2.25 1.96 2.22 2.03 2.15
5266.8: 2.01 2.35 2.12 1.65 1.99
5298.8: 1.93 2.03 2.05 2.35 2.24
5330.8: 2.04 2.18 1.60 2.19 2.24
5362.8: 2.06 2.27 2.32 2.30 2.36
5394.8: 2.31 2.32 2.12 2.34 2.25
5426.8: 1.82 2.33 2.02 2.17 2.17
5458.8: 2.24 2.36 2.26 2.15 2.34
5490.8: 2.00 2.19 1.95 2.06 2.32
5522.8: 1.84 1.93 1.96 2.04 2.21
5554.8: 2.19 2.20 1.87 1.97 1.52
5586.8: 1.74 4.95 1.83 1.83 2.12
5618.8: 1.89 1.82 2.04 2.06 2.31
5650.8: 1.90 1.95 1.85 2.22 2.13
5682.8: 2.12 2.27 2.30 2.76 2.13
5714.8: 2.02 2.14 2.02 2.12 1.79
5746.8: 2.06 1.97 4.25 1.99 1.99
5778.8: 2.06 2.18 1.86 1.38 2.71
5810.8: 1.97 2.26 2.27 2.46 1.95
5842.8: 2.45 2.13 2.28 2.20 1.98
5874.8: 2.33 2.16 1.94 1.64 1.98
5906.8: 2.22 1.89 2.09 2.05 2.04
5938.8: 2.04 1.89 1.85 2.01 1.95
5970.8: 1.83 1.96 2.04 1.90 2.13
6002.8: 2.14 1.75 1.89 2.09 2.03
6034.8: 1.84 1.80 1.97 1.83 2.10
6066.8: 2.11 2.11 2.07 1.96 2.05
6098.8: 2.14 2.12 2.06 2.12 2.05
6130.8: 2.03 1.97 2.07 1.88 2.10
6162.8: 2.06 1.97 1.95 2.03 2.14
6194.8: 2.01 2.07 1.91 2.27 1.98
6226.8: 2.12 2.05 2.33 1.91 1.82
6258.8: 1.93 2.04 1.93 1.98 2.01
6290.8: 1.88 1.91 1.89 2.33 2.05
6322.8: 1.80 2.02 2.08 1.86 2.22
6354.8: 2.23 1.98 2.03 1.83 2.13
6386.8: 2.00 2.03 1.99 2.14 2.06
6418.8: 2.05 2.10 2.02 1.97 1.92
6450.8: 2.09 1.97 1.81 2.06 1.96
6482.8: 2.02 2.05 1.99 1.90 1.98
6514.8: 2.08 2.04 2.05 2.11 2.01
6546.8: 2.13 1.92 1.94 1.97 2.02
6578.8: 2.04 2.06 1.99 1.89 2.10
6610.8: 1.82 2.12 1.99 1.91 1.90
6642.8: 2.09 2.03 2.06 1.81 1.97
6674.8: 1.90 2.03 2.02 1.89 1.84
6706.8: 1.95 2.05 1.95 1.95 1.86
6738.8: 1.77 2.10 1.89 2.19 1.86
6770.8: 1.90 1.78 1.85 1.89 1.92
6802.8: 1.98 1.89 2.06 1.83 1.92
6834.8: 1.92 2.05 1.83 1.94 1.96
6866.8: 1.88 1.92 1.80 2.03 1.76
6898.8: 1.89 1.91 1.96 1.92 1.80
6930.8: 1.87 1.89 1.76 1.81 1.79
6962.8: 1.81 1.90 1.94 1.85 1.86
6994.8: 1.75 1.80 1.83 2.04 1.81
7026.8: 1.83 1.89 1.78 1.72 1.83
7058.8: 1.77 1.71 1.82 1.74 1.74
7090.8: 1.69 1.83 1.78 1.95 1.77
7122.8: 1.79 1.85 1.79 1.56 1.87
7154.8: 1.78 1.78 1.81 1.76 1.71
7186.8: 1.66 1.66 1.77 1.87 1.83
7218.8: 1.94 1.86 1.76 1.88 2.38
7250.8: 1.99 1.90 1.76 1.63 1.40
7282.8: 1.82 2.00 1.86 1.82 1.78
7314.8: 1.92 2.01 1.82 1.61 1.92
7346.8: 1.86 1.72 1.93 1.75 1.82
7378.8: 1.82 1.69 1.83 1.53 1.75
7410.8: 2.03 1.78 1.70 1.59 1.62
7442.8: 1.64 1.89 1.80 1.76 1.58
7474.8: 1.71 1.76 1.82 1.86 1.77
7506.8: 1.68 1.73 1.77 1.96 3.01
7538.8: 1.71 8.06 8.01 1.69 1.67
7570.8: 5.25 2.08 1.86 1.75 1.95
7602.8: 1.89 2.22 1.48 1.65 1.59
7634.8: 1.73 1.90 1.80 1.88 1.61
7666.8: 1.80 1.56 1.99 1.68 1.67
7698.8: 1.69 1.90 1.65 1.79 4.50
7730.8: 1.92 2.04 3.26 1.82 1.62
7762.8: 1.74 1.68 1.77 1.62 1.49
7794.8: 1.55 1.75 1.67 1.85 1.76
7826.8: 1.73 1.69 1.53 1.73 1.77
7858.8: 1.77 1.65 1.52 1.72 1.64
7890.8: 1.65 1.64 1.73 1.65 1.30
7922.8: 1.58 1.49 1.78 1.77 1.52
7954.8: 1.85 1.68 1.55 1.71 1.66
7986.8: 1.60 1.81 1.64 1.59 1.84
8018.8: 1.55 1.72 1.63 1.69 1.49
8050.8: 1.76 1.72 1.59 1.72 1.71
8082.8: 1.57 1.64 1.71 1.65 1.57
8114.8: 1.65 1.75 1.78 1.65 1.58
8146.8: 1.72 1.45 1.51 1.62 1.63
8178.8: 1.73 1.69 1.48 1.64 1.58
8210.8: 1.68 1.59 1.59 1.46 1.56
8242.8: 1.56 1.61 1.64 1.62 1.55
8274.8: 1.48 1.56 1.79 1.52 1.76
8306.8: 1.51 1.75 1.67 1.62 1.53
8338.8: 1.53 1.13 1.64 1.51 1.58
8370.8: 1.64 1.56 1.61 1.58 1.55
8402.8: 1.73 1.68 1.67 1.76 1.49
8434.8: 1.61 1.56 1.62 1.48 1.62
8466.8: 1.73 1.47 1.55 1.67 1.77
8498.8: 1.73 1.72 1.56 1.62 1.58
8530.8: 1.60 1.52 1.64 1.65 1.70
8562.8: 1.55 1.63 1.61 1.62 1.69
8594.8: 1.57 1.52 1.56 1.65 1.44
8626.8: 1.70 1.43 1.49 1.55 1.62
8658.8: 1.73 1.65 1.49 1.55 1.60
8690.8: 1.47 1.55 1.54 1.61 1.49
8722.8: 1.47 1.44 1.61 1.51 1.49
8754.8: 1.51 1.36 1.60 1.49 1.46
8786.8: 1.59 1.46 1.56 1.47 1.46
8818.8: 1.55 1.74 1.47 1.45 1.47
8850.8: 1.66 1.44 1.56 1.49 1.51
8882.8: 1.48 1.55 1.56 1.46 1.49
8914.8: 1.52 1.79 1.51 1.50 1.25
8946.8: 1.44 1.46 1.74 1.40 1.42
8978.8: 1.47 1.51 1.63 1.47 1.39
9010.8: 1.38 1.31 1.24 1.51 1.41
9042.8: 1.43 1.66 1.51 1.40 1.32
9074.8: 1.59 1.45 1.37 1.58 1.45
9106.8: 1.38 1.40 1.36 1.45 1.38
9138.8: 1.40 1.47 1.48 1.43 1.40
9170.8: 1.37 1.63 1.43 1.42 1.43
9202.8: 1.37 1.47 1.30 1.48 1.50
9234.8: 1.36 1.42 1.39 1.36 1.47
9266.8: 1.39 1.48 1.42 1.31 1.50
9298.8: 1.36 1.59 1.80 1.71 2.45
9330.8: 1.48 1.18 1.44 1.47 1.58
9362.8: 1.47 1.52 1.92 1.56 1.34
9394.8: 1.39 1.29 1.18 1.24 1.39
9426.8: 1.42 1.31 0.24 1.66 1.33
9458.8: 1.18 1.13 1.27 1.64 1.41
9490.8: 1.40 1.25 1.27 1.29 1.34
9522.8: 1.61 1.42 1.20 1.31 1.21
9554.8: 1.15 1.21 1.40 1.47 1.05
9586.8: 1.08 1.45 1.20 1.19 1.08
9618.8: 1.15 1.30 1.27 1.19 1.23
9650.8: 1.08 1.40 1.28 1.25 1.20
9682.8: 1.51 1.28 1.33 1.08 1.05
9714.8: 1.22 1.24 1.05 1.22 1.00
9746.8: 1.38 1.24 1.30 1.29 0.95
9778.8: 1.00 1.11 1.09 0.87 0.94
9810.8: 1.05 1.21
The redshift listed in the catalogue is 0.15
